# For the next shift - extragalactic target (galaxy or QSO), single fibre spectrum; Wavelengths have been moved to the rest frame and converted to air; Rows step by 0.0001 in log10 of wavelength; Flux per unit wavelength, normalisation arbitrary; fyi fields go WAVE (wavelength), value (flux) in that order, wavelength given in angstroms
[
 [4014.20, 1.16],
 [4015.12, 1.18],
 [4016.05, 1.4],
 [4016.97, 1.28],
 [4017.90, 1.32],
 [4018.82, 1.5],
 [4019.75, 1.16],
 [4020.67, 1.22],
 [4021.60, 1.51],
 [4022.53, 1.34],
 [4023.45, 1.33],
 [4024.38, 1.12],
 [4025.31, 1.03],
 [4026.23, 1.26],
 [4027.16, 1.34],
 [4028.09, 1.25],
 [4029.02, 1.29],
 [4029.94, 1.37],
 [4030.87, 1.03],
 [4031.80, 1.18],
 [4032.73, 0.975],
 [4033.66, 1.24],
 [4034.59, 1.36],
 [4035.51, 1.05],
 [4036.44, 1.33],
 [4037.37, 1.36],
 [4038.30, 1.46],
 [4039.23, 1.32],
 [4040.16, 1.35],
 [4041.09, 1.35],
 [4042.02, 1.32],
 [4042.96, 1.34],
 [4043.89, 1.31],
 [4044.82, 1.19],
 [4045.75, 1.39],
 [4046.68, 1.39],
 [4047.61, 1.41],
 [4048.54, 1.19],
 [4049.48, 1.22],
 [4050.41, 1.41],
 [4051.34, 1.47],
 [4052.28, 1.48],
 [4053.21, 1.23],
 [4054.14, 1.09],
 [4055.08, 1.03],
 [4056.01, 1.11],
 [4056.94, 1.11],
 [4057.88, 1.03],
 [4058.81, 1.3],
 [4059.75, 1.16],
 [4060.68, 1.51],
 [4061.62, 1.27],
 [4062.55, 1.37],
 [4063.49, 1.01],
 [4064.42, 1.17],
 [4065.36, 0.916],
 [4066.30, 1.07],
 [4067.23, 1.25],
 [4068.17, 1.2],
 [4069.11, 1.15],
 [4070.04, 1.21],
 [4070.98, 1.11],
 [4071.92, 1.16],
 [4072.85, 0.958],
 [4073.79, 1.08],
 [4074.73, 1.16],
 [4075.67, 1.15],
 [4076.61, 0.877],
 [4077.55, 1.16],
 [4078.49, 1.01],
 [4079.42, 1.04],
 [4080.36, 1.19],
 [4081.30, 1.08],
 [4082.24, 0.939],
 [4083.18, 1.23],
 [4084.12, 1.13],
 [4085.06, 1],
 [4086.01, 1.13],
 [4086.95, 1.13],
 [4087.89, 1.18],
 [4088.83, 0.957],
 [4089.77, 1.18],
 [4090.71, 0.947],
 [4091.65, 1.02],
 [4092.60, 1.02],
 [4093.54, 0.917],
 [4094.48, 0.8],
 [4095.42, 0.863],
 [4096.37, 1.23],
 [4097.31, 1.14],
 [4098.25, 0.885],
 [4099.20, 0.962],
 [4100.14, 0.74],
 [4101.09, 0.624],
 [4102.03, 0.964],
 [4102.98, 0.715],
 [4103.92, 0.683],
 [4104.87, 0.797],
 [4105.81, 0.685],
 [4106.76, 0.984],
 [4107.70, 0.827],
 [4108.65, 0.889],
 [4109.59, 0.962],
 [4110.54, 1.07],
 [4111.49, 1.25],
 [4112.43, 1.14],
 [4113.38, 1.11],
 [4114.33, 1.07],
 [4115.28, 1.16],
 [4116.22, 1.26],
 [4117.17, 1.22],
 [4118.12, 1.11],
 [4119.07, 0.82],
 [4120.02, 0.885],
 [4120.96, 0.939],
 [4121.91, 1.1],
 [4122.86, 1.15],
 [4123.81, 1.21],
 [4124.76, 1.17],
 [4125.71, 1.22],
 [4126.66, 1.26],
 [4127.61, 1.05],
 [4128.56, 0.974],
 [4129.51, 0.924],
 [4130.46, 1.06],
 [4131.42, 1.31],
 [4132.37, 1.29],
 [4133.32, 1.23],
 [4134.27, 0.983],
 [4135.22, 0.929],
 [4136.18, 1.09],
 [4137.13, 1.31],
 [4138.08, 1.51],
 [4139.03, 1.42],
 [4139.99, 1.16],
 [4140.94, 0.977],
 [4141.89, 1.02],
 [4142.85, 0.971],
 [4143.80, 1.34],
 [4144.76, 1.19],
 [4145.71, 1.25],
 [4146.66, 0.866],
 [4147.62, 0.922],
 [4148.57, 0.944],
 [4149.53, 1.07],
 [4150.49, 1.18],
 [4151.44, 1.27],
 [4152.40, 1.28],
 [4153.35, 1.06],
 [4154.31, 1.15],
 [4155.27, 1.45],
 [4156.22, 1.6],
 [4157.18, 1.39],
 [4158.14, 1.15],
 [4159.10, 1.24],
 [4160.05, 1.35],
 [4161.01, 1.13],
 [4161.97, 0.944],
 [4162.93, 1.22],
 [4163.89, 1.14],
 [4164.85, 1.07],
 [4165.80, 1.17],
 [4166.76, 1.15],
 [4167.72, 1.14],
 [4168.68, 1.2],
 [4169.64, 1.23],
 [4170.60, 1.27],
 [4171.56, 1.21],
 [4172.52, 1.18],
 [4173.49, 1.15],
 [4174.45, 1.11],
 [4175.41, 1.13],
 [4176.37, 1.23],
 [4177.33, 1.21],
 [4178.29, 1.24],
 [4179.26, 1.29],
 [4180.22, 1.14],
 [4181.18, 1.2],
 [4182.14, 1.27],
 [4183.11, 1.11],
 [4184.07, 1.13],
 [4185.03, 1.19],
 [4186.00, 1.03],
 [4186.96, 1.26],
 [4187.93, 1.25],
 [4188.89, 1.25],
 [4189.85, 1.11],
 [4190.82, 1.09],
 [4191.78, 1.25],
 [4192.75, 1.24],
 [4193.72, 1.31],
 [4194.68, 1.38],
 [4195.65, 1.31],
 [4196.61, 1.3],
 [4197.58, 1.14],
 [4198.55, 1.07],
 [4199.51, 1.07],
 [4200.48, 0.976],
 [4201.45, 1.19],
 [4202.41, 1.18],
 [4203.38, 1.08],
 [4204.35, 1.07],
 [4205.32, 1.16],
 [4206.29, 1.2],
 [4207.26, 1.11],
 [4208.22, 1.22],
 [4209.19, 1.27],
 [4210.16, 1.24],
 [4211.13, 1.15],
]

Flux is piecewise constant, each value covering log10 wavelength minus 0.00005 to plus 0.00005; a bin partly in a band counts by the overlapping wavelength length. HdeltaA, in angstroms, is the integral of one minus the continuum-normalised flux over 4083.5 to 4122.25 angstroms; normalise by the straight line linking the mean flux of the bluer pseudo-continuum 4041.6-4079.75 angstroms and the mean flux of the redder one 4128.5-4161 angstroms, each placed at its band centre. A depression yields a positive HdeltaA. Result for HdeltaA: 6.4 angstroms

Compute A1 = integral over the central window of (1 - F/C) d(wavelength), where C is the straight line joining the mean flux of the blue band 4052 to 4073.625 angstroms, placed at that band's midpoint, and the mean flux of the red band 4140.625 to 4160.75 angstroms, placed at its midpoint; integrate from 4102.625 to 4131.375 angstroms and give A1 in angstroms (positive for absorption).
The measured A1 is 3.52 angstroms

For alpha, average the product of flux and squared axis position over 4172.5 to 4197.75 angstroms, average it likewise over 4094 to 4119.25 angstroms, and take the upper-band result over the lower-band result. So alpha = 1.30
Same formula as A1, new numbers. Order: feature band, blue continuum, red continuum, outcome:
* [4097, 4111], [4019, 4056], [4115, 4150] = 3.7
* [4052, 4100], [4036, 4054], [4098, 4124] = 2.7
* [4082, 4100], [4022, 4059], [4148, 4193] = 3.0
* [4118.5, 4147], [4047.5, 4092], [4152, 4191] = 1.4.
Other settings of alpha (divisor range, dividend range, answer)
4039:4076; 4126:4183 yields 1.01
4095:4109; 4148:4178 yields 1.42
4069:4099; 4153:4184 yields 1.18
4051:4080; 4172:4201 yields 1.09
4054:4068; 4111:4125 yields 0.98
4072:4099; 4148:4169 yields 1.18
